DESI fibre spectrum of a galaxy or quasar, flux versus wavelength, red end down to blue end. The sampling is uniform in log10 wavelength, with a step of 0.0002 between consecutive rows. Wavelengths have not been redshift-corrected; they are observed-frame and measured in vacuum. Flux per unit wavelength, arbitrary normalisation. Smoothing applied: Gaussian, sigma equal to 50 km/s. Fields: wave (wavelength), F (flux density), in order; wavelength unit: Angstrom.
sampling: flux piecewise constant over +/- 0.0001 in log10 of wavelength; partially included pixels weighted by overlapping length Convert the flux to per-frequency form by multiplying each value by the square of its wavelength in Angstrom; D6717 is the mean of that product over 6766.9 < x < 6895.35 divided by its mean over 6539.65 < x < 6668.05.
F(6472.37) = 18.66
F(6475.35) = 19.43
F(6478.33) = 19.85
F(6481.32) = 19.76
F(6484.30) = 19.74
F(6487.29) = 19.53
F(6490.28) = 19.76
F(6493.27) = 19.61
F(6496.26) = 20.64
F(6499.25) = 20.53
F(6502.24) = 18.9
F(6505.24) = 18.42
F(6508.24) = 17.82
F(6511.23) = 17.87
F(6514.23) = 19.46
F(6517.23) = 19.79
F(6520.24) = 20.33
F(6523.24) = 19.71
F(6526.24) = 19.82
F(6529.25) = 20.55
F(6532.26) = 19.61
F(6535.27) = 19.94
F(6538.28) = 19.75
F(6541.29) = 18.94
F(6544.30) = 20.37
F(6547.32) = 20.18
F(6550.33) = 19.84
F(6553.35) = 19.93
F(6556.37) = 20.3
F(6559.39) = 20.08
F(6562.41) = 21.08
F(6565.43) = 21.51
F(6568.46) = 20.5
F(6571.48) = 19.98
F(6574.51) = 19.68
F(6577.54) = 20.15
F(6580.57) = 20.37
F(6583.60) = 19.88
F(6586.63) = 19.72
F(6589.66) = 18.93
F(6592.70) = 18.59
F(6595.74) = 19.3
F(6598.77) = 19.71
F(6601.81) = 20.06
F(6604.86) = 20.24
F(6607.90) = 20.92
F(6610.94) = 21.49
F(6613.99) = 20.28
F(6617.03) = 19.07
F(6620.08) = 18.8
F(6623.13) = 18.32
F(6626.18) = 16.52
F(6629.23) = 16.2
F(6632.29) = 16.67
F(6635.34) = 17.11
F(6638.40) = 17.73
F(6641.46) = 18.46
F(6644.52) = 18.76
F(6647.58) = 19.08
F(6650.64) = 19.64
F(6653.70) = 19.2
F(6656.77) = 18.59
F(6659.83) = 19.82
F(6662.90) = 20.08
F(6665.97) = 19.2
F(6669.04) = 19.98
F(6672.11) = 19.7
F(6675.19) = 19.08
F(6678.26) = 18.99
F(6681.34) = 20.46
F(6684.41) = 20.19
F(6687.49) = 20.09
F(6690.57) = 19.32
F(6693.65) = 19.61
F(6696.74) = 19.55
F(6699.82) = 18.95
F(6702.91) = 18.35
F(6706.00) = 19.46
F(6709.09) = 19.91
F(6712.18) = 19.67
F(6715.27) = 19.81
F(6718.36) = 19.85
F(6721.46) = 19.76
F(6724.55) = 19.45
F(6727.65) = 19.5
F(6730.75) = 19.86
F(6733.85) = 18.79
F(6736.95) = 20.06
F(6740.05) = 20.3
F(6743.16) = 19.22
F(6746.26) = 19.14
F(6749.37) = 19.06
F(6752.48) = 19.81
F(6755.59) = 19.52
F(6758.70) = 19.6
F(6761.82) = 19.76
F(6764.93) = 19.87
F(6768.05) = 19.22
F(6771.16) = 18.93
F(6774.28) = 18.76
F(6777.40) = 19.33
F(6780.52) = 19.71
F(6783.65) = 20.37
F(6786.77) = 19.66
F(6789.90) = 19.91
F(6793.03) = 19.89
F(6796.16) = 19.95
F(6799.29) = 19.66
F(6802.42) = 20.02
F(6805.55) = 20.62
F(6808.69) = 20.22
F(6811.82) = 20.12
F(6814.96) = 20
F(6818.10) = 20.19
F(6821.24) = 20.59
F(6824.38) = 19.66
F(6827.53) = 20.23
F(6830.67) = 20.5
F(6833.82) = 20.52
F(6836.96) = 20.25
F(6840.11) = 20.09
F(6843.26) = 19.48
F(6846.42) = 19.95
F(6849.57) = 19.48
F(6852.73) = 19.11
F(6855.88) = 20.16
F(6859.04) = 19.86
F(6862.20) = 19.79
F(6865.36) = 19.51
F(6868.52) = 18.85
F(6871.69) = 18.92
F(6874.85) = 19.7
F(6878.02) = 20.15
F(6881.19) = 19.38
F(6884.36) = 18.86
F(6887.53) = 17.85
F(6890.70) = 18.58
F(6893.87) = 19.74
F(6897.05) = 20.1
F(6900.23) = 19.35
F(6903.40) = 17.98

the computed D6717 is 1.09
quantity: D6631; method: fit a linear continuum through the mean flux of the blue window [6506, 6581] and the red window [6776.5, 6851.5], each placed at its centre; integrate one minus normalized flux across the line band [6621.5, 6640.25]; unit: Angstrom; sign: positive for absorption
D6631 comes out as 2.6 Angstrom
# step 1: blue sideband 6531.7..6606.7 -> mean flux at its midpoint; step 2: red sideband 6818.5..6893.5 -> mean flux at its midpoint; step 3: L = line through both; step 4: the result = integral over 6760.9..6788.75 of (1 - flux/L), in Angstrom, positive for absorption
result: 0.3 Angstrom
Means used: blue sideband 20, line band 19.5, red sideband 19.6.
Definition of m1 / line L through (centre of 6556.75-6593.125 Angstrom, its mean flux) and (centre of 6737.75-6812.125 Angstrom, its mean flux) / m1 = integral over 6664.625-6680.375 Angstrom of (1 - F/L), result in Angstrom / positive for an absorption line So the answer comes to 0.4 Angstrom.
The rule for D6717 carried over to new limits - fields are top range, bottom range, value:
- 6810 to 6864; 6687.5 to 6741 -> 1.06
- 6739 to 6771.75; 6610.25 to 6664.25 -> 1.09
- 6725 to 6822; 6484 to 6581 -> 1.07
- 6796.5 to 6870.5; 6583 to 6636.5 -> 1.12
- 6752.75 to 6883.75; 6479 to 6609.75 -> 1.08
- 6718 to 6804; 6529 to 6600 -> 1.04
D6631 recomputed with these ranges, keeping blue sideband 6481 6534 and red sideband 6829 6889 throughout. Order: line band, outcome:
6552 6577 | -1.1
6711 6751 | 0.0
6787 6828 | -1.0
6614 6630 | 1.2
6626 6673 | 2.3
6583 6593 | 0.1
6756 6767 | -0.1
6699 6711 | 0.2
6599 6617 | -0.8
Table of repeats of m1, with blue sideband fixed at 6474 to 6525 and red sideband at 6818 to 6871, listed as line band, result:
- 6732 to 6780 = 0.82 Angstrom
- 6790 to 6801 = -0.02 Angstrom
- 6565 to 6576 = -0.42 Angstrom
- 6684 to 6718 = 0.31 Angstrom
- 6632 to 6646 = 1.28 Angstrom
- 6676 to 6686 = -0.07 Angstrom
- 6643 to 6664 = 0.39 Angstrom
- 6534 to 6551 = -0.27 Angstrom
